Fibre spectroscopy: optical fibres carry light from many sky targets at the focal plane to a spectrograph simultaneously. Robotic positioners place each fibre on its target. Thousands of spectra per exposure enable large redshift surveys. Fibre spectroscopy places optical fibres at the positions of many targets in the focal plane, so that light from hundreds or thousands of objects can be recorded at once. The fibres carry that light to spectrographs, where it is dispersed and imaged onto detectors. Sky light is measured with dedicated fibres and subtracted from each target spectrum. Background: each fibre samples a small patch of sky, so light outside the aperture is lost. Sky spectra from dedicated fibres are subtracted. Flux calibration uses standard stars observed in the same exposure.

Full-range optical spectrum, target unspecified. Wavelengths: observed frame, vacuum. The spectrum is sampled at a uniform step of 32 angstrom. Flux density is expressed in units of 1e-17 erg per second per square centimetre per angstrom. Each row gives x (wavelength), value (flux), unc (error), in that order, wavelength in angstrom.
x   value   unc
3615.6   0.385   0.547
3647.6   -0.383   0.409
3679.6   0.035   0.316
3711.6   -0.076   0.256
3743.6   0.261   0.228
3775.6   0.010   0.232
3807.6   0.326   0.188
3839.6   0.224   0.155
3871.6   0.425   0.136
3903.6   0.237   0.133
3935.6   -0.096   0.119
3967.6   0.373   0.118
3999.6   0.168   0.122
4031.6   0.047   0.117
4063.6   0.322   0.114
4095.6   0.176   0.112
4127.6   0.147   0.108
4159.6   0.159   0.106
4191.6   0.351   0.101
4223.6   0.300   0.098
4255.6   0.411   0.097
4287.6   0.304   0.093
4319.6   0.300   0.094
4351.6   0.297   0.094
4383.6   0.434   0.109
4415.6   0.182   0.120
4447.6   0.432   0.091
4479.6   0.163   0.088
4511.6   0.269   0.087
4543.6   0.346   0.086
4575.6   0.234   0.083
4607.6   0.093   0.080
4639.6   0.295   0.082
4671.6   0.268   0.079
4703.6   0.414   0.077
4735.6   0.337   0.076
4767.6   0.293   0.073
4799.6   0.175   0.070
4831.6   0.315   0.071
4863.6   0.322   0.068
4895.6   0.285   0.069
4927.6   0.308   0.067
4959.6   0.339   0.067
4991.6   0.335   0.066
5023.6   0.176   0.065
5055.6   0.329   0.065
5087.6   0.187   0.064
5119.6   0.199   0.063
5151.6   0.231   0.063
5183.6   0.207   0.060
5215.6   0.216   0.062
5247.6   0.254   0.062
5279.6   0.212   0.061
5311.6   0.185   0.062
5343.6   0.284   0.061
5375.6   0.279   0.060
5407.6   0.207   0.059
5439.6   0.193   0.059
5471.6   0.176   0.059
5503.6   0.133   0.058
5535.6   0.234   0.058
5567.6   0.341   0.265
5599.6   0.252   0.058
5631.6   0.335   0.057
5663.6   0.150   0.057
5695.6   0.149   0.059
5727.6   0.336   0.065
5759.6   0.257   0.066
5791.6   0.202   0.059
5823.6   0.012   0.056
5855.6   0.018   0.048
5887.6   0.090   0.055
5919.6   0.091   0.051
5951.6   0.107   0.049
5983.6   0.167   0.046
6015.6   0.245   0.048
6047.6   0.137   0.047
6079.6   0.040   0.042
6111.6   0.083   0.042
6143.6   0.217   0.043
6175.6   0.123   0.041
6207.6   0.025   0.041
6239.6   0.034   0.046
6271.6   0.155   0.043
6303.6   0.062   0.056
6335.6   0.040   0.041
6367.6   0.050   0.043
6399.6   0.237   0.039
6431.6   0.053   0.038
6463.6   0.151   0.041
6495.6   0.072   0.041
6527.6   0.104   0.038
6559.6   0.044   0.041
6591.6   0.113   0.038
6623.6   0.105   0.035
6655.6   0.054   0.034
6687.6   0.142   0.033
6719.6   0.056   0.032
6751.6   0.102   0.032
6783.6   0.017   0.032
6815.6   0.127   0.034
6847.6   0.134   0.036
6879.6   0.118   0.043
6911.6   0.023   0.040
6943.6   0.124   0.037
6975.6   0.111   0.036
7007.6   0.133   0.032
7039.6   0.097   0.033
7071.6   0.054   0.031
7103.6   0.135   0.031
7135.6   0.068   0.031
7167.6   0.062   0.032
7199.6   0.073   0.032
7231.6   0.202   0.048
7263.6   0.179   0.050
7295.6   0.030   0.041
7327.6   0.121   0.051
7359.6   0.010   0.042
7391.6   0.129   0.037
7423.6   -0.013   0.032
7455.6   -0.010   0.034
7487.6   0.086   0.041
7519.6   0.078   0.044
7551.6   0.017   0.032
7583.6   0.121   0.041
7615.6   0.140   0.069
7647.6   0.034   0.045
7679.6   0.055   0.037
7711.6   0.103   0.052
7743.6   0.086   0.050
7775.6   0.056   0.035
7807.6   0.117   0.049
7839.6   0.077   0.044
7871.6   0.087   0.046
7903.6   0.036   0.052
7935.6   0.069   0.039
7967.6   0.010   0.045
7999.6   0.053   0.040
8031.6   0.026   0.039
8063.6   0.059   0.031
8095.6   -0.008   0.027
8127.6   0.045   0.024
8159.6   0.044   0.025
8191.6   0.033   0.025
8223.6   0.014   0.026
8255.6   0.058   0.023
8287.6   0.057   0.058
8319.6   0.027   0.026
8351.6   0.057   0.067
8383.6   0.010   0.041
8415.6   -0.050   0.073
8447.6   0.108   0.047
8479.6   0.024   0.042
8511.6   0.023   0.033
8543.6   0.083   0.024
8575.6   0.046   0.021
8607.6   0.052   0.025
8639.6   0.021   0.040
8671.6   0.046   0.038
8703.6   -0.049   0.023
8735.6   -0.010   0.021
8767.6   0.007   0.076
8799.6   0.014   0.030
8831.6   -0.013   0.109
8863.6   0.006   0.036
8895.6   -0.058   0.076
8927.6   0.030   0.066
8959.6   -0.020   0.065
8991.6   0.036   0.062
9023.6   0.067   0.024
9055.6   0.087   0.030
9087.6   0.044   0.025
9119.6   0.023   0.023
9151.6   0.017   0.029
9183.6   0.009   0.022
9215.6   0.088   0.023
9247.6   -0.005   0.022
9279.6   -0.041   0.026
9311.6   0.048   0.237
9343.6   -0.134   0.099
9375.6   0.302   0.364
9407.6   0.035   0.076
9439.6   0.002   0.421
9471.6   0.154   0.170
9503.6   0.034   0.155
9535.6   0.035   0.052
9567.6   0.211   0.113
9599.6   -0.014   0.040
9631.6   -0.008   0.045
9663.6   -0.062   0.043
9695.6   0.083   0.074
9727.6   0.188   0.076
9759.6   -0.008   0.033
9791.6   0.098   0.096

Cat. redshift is 0.46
